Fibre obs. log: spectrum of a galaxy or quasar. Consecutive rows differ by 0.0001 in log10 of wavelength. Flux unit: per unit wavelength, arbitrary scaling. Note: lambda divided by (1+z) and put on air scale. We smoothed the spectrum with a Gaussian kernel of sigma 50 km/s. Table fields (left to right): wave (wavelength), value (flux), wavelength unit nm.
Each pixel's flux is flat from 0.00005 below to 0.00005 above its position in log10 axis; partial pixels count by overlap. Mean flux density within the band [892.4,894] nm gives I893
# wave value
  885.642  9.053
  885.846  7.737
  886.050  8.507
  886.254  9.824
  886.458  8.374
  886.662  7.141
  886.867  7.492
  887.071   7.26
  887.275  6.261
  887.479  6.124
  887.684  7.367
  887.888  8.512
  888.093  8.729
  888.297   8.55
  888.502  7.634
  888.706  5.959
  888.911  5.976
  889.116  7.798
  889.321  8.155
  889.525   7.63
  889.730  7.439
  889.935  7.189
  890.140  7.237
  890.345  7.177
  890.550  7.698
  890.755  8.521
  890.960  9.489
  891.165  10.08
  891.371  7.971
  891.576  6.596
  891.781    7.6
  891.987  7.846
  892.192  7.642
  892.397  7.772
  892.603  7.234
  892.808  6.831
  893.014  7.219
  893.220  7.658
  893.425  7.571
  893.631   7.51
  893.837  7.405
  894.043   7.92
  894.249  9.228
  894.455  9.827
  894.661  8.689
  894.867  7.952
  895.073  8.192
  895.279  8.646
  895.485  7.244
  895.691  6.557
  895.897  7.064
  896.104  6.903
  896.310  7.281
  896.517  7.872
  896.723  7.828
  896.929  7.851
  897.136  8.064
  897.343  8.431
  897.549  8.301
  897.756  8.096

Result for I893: 7.39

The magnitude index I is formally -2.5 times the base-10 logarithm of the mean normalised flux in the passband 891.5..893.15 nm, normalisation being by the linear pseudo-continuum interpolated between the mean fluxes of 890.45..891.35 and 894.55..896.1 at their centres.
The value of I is 0.16 mag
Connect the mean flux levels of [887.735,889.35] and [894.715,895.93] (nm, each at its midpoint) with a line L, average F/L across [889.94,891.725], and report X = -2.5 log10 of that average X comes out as -0.05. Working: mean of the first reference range 7.63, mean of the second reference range 7.69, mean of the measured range 8.03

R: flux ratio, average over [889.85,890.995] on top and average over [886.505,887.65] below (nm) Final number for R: 1.1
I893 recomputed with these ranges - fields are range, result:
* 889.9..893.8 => 7.73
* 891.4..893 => 7.38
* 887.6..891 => 7.68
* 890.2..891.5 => 8.41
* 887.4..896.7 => 7.73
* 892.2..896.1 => 7.78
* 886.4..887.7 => 7.09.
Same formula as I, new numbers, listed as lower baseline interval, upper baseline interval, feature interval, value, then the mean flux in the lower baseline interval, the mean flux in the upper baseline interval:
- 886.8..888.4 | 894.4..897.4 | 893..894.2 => 0.02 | 7.54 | 7.85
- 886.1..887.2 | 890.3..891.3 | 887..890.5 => 0.13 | 8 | 8.65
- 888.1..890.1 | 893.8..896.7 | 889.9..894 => -0.01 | 7.43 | 7.92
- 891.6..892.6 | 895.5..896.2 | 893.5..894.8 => -0.17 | 7.58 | 6.89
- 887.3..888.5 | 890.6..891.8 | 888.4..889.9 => 0.11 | 7.73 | 8.4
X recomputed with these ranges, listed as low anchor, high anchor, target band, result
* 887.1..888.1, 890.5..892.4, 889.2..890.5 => 0.04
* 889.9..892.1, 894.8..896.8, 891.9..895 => -0.02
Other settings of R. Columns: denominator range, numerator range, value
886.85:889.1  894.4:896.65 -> 1.07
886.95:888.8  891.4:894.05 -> 1.01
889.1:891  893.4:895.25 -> 1.07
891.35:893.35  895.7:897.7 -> 1.04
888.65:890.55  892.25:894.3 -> 1.05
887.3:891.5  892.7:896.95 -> 1.01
